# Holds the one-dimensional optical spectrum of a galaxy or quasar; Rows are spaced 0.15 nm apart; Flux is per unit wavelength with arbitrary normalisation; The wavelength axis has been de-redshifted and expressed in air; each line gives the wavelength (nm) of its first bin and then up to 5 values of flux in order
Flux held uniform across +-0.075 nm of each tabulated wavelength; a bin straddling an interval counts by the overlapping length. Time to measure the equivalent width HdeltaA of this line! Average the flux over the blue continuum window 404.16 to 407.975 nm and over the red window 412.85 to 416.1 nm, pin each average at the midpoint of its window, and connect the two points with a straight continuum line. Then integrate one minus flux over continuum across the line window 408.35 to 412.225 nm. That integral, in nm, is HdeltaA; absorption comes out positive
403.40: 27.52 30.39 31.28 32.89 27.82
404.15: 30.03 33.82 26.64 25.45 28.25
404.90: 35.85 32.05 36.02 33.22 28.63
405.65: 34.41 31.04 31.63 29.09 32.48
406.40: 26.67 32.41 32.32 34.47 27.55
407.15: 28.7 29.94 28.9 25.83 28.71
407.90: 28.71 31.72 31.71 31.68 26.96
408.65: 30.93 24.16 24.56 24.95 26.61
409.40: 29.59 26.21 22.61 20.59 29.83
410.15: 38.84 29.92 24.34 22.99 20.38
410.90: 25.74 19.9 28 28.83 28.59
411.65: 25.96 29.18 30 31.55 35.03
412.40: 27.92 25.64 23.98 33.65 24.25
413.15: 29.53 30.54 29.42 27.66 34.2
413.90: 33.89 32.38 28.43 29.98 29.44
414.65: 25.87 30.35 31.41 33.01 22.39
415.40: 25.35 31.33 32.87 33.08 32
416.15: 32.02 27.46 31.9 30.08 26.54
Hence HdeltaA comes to 0.41 nm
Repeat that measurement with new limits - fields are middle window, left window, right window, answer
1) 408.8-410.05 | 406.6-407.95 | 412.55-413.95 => 0.17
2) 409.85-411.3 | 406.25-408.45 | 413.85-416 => 0.18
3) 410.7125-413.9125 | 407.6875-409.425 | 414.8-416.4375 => 0.11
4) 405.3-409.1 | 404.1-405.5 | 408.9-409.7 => -0.17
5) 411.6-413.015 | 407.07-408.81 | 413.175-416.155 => 0.04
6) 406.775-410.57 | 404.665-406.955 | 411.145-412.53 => 0.30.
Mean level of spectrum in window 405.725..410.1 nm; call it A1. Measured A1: 28.7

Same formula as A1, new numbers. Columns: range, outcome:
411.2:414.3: 29.5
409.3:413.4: 27.5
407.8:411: 27.2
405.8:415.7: 28.7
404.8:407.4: 31.5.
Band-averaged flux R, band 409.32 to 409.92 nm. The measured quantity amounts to 24.8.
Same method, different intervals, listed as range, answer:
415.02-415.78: 29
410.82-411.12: 22.8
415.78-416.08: 32.5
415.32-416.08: 30.9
